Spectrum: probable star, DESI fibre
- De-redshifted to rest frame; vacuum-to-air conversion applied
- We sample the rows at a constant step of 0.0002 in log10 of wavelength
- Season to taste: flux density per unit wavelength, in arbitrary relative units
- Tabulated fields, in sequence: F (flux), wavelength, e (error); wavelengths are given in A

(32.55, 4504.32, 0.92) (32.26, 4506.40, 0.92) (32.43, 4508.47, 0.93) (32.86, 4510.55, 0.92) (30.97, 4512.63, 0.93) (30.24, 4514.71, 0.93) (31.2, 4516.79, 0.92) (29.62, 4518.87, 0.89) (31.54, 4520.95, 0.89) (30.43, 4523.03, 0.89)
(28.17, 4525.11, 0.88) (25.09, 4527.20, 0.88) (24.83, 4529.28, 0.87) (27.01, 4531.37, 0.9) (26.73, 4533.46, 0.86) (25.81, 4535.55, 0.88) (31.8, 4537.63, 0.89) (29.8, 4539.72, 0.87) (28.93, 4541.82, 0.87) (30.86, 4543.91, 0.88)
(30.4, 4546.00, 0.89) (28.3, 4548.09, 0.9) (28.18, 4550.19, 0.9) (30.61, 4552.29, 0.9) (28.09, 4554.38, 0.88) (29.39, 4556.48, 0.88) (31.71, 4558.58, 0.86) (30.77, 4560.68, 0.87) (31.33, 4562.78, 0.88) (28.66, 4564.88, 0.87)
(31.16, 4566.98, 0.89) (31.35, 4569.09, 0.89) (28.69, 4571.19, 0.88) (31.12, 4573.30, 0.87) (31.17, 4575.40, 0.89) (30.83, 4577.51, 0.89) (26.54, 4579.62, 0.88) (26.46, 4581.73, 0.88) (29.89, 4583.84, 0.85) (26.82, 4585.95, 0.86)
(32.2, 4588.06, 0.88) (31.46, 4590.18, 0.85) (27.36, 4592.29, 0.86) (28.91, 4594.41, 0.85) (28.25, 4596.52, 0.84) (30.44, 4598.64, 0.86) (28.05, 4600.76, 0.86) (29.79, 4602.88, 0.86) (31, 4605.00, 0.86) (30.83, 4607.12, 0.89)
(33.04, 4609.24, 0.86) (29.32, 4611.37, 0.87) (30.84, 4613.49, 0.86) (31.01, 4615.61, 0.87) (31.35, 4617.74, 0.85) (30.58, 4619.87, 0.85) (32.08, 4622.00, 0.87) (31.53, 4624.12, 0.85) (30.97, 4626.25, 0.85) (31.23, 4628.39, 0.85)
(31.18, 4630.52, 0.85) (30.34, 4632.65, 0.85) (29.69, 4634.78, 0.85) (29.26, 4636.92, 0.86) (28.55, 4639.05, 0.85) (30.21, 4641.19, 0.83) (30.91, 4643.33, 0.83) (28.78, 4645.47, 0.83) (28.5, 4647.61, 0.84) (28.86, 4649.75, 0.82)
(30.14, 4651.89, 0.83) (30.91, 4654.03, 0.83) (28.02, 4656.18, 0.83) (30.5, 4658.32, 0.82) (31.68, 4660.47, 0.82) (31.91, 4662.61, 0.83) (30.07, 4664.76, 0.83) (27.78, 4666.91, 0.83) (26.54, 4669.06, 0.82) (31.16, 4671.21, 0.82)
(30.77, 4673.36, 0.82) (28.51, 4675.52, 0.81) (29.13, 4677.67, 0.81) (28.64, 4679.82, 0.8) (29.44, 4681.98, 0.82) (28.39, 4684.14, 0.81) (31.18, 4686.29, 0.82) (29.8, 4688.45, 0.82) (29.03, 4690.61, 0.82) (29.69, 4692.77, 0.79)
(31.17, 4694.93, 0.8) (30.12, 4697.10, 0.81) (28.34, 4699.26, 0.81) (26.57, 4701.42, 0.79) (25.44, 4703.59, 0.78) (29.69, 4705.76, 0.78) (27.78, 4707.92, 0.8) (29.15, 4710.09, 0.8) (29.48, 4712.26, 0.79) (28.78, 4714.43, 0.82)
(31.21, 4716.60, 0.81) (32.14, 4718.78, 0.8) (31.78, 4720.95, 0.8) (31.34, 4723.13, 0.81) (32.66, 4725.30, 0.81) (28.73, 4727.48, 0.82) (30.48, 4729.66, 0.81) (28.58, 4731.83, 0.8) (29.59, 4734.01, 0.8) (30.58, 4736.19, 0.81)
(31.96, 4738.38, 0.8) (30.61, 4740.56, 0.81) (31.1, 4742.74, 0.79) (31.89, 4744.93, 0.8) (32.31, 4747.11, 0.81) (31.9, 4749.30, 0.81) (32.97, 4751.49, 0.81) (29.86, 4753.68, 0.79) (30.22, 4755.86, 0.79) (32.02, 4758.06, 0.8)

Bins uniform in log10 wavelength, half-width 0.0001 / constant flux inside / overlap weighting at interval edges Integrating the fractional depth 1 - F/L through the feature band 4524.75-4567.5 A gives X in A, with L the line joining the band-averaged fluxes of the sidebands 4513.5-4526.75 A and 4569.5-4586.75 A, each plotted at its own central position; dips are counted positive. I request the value 0.9 A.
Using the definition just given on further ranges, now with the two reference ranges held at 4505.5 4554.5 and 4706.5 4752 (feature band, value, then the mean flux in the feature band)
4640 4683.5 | 0.9 A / 29.6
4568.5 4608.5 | 0.4 A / 29.5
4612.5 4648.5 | -0.4 A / 30.4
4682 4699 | 0.4 A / 29.8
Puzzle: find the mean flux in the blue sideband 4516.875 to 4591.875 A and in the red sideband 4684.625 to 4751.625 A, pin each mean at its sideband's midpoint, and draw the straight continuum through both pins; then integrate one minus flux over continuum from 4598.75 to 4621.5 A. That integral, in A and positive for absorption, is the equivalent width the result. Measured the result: -0.8 A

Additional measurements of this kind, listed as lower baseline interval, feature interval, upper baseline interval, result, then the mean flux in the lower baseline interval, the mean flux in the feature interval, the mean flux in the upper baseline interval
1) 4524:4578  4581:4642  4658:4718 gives -1.7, 29.3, 30.1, 29.4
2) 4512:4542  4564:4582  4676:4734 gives -0.4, 28.8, 29.7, 29.6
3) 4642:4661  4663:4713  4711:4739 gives 1.8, 29.8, 29.1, 30.5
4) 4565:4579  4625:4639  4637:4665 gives -0.1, 30.5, 30.3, 29.9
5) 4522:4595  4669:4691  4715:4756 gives 0.7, 29.2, 29.5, 31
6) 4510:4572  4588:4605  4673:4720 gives -0.1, 29.5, 29.5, 29.3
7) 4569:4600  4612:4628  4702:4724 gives -0.9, 29.4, 31.1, 29.6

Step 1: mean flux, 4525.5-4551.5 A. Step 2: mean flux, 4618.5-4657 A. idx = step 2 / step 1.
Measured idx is 1.07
